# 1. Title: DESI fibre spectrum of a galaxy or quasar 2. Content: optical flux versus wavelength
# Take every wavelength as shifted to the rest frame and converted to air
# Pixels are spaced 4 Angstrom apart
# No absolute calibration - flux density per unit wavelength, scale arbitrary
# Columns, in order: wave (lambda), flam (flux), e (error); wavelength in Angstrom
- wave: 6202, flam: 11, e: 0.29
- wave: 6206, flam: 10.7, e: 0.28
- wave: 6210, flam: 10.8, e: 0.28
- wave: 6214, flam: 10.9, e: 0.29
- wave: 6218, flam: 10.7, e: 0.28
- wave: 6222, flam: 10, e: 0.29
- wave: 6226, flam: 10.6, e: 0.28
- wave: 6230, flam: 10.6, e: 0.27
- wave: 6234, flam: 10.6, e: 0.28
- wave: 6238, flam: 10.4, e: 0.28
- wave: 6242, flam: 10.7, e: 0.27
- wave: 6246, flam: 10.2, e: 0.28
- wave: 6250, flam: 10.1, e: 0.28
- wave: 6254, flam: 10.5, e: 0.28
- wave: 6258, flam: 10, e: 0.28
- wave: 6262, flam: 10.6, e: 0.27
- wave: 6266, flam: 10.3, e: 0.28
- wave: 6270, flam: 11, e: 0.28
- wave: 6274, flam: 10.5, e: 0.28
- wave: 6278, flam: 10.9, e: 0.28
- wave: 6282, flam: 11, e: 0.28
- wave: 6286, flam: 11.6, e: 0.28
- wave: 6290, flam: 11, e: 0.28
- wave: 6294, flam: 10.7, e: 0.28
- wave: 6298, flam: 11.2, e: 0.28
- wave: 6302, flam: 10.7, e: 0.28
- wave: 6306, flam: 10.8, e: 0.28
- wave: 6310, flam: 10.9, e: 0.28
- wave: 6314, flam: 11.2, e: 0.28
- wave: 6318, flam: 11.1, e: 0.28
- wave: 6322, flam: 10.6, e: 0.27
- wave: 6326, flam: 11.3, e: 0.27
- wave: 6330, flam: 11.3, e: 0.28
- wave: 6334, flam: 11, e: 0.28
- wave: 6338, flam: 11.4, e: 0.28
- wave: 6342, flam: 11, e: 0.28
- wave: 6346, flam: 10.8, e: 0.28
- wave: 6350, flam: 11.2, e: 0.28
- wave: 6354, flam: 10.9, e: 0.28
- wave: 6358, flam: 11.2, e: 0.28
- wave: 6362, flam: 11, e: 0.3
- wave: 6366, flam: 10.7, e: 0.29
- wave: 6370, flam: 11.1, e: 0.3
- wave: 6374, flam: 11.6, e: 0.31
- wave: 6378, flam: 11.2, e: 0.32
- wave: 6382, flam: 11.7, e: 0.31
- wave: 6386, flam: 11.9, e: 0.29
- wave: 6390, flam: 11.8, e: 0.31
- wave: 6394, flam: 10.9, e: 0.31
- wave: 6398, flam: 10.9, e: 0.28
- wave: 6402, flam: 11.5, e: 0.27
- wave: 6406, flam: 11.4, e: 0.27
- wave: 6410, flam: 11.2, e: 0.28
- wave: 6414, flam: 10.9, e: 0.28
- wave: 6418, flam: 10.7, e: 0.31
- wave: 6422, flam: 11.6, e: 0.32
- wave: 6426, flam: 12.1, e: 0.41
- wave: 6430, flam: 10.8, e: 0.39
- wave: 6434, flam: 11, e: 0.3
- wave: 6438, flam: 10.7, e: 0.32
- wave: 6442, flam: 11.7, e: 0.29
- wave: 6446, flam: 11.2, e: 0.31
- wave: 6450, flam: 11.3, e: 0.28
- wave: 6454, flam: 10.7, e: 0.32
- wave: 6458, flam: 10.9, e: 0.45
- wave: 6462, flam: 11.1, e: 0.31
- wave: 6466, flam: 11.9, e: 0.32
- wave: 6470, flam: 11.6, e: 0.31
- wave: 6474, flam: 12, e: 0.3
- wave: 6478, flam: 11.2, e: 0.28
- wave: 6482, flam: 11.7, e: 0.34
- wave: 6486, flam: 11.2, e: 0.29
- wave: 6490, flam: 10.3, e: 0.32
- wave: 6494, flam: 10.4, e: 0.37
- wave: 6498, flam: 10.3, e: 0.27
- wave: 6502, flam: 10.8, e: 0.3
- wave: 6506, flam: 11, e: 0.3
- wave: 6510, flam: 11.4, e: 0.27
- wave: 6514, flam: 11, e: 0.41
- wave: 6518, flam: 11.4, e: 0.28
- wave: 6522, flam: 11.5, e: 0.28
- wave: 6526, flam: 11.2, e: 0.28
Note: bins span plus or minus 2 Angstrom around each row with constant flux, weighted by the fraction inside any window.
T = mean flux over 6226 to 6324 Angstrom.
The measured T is 10.7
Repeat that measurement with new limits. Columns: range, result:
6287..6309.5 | 10.9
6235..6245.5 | 10.5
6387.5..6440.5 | 11.2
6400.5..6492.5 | 11.2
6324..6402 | 11.2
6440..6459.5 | 11.2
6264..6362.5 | 11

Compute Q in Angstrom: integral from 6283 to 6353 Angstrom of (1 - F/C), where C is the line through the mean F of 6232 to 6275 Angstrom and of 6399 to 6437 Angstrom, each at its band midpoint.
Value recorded -1.93 Angstrom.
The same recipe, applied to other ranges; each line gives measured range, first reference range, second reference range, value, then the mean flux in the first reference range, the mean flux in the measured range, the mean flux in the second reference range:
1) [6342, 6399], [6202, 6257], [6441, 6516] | -1.7 Angstrom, 10.5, 11.2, 11.1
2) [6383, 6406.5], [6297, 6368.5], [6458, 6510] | -0.7 Angstrom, 11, 11.4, 11.1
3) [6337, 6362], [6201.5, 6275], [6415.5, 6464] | -0.4 Angstrom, 10.5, 11.1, 11.1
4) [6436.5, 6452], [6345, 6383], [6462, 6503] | -0.1 Angstrom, 11.1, 11.2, 11.1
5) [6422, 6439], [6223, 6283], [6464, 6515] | -0.4 Angstrom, 10.5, 11.2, 11.1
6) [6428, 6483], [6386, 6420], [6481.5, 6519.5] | -1.1 Angstrom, 11.2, 11.3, 10.9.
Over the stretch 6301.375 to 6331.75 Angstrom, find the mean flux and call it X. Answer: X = 11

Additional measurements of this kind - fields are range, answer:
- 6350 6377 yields 11.1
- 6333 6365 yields 11.1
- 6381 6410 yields 11.4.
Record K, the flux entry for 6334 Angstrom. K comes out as 11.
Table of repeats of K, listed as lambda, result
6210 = 10.8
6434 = 11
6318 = 11.1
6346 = 10.8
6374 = 11.6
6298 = 11.2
